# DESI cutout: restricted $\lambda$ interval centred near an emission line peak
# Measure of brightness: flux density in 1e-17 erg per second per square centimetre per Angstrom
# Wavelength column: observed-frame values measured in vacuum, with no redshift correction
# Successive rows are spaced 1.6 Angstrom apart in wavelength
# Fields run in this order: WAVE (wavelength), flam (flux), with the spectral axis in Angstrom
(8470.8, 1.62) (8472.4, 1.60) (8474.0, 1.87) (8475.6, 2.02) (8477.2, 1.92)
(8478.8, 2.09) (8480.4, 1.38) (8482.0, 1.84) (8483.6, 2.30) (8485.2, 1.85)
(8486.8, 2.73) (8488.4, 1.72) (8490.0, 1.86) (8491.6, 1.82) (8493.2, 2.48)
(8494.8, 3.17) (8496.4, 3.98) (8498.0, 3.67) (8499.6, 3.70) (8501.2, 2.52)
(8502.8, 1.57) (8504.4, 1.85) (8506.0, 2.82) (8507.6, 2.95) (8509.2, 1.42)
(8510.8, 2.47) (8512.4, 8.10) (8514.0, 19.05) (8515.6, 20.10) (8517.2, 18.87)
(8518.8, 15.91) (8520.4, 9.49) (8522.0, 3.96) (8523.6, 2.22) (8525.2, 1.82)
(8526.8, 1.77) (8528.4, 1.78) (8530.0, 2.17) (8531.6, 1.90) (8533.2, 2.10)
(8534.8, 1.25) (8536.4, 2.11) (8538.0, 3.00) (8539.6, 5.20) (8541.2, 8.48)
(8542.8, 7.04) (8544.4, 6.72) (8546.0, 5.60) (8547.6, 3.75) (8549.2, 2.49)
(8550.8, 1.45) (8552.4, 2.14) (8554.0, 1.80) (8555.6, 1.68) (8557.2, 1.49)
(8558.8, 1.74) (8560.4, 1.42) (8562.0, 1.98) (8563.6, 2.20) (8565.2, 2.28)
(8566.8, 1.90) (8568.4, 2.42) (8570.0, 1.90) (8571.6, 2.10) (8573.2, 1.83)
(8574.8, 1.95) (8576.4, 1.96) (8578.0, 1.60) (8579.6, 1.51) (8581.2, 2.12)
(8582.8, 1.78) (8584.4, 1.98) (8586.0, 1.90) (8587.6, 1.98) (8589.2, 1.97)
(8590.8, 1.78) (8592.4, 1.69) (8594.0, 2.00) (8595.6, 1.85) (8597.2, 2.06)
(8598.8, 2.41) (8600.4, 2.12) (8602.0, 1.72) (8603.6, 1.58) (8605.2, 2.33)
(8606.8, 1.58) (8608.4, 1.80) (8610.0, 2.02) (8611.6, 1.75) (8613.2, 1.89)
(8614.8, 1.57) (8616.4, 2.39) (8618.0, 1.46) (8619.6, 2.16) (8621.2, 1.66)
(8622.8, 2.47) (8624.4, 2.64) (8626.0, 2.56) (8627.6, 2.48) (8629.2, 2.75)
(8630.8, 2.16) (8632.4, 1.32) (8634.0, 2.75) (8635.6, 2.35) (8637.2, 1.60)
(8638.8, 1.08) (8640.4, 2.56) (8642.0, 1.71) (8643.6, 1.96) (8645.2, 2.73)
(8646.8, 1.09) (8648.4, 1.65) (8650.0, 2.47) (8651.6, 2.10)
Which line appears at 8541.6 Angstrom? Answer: [N II] 6583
